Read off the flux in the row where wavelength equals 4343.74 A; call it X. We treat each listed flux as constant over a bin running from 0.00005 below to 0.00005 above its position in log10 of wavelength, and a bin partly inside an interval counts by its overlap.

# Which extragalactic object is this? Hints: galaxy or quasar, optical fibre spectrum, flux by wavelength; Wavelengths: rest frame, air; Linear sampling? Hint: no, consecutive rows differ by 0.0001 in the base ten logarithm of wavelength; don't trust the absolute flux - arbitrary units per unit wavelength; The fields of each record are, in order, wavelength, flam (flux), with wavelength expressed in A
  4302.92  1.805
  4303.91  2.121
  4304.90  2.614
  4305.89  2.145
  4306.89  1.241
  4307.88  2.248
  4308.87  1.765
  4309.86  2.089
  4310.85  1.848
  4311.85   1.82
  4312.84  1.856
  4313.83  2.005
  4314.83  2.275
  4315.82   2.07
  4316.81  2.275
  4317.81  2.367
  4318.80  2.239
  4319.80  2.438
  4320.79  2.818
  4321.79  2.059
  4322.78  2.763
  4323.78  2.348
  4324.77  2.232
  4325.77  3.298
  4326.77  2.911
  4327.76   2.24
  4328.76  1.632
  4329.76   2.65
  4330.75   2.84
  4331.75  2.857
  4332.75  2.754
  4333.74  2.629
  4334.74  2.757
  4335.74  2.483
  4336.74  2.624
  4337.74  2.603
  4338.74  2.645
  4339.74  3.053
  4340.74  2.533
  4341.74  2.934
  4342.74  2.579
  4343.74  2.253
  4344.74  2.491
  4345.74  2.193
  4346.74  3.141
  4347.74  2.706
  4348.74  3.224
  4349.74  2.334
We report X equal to 2.253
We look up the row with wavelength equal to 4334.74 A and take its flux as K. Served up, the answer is 2.757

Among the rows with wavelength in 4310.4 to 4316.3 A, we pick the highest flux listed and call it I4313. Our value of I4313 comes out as 2.275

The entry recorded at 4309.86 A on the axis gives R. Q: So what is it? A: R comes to 2.089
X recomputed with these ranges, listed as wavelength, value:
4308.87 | 1.765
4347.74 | 2.706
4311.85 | 1.82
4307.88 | 2.248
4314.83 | 2.275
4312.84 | 1.856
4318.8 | 2.239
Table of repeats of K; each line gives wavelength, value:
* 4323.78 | 2.348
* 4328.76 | 1.632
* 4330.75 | 2.84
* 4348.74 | 3.224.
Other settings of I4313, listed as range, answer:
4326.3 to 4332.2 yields 2.911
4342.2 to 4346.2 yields 2.579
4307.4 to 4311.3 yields 2.248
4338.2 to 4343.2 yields 3.053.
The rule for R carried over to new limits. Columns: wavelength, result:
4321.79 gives 2.059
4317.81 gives 2.367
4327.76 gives 2.24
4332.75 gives 2.754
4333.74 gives 2.629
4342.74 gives 2.579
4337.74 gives 2.603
